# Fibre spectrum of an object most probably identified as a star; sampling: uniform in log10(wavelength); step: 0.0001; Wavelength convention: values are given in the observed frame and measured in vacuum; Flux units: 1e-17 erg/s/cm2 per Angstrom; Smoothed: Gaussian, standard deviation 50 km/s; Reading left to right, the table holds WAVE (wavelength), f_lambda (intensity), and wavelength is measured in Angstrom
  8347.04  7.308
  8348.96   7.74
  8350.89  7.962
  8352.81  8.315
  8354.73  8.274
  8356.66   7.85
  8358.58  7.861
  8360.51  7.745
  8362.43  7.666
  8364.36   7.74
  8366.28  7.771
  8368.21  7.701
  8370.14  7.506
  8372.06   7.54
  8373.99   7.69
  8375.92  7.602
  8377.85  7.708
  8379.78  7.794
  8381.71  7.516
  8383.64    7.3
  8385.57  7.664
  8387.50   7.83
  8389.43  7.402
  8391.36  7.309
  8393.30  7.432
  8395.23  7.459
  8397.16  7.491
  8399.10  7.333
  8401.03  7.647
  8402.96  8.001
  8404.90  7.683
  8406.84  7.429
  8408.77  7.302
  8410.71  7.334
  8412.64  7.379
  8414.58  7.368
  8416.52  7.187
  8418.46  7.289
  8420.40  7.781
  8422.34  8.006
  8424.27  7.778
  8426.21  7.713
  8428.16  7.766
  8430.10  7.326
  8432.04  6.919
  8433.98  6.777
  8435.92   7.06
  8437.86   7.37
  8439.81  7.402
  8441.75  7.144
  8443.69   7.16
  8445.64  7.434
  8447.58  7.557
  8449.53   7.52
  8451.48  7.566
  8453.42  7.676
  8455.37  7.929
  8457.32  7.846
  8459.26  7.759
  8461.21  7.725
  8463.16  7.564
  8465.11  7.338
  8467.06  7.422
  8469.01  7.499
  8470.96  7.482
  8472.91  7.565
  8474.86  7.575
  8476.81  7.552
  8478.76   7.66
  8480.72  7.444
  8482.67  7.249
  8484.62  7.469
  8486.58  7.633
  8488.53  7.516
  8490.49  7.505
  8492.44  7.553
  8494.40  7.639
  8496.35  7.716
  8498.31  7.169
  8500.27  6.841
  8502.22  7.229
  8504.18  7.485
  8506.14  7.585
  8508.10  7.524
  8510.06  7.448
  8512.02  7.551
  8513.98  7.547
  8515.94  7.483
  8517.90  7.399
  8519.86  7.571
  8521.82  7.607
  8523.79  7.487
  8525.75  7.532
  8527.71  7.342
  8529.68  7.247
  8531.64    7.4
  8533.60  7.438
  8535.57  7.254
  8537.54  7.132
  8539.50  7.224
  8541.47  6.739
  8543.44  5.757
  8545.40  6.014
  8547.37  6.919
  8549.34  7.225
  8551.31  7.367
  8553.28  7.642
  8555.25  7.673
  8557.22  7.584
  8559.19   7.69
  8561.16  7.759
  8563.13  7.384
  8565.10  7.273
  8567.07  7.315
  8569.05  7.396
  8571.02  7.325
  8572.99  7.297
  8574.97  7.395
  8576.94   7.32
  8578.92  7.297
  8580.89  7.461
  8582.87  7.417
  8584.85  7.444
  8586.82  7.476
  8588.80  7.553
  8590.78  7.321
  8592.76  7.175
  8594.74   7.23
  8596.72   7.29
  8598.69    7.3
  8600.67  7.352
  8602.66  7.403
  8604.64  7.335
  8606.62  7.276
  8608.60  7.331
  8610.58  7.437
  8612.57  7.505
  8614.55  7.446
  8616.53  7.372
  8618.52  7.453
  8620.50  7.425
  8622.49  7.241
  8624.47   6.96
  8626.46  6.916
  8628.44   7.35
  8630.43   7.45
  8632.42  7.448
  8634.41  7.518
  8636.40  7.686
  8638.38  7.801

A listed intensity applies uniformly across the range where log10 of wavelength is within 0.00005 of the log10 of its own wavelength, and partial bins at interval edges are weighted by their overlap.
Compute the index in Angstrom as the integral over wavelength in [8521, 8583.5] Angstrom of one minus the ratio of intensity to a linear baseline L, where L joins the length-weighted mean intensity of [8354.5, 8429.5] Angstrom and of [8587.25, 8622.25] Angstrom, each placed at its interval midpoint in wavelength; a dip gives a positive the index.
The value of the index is 1.2 Angstrom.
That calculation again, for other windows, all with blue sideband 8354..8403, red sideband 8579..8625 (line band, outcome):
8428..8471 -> 0.6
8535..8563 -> 1.0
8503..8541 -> 0.2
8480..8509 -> 0.2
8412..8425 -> 0.1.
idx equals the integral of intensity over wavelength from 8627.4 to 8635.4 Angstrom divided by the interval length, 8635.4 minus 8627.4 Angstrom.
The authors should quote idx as 7.44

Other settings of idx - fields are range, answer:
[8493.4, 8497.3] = 7.68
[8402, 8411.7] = 7.55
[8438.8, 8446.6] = 7.28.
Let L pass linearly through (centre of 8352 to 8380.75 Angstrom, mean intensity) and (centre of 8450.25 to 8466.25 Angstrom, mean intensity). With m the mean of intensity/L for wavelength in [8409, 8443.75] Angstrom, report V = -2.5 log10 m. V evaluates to 0.05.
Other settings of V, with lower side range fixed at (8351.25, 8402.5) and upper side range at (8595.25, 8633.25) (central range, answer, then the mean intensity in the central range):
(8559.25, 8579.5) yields 0.00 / 7.39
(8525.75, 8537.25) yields 0.02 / 7.34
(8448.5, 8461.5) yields -0.02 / 7.71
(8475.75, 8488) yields 0.00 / 7.5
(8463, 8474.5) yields 0.01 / 7.48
